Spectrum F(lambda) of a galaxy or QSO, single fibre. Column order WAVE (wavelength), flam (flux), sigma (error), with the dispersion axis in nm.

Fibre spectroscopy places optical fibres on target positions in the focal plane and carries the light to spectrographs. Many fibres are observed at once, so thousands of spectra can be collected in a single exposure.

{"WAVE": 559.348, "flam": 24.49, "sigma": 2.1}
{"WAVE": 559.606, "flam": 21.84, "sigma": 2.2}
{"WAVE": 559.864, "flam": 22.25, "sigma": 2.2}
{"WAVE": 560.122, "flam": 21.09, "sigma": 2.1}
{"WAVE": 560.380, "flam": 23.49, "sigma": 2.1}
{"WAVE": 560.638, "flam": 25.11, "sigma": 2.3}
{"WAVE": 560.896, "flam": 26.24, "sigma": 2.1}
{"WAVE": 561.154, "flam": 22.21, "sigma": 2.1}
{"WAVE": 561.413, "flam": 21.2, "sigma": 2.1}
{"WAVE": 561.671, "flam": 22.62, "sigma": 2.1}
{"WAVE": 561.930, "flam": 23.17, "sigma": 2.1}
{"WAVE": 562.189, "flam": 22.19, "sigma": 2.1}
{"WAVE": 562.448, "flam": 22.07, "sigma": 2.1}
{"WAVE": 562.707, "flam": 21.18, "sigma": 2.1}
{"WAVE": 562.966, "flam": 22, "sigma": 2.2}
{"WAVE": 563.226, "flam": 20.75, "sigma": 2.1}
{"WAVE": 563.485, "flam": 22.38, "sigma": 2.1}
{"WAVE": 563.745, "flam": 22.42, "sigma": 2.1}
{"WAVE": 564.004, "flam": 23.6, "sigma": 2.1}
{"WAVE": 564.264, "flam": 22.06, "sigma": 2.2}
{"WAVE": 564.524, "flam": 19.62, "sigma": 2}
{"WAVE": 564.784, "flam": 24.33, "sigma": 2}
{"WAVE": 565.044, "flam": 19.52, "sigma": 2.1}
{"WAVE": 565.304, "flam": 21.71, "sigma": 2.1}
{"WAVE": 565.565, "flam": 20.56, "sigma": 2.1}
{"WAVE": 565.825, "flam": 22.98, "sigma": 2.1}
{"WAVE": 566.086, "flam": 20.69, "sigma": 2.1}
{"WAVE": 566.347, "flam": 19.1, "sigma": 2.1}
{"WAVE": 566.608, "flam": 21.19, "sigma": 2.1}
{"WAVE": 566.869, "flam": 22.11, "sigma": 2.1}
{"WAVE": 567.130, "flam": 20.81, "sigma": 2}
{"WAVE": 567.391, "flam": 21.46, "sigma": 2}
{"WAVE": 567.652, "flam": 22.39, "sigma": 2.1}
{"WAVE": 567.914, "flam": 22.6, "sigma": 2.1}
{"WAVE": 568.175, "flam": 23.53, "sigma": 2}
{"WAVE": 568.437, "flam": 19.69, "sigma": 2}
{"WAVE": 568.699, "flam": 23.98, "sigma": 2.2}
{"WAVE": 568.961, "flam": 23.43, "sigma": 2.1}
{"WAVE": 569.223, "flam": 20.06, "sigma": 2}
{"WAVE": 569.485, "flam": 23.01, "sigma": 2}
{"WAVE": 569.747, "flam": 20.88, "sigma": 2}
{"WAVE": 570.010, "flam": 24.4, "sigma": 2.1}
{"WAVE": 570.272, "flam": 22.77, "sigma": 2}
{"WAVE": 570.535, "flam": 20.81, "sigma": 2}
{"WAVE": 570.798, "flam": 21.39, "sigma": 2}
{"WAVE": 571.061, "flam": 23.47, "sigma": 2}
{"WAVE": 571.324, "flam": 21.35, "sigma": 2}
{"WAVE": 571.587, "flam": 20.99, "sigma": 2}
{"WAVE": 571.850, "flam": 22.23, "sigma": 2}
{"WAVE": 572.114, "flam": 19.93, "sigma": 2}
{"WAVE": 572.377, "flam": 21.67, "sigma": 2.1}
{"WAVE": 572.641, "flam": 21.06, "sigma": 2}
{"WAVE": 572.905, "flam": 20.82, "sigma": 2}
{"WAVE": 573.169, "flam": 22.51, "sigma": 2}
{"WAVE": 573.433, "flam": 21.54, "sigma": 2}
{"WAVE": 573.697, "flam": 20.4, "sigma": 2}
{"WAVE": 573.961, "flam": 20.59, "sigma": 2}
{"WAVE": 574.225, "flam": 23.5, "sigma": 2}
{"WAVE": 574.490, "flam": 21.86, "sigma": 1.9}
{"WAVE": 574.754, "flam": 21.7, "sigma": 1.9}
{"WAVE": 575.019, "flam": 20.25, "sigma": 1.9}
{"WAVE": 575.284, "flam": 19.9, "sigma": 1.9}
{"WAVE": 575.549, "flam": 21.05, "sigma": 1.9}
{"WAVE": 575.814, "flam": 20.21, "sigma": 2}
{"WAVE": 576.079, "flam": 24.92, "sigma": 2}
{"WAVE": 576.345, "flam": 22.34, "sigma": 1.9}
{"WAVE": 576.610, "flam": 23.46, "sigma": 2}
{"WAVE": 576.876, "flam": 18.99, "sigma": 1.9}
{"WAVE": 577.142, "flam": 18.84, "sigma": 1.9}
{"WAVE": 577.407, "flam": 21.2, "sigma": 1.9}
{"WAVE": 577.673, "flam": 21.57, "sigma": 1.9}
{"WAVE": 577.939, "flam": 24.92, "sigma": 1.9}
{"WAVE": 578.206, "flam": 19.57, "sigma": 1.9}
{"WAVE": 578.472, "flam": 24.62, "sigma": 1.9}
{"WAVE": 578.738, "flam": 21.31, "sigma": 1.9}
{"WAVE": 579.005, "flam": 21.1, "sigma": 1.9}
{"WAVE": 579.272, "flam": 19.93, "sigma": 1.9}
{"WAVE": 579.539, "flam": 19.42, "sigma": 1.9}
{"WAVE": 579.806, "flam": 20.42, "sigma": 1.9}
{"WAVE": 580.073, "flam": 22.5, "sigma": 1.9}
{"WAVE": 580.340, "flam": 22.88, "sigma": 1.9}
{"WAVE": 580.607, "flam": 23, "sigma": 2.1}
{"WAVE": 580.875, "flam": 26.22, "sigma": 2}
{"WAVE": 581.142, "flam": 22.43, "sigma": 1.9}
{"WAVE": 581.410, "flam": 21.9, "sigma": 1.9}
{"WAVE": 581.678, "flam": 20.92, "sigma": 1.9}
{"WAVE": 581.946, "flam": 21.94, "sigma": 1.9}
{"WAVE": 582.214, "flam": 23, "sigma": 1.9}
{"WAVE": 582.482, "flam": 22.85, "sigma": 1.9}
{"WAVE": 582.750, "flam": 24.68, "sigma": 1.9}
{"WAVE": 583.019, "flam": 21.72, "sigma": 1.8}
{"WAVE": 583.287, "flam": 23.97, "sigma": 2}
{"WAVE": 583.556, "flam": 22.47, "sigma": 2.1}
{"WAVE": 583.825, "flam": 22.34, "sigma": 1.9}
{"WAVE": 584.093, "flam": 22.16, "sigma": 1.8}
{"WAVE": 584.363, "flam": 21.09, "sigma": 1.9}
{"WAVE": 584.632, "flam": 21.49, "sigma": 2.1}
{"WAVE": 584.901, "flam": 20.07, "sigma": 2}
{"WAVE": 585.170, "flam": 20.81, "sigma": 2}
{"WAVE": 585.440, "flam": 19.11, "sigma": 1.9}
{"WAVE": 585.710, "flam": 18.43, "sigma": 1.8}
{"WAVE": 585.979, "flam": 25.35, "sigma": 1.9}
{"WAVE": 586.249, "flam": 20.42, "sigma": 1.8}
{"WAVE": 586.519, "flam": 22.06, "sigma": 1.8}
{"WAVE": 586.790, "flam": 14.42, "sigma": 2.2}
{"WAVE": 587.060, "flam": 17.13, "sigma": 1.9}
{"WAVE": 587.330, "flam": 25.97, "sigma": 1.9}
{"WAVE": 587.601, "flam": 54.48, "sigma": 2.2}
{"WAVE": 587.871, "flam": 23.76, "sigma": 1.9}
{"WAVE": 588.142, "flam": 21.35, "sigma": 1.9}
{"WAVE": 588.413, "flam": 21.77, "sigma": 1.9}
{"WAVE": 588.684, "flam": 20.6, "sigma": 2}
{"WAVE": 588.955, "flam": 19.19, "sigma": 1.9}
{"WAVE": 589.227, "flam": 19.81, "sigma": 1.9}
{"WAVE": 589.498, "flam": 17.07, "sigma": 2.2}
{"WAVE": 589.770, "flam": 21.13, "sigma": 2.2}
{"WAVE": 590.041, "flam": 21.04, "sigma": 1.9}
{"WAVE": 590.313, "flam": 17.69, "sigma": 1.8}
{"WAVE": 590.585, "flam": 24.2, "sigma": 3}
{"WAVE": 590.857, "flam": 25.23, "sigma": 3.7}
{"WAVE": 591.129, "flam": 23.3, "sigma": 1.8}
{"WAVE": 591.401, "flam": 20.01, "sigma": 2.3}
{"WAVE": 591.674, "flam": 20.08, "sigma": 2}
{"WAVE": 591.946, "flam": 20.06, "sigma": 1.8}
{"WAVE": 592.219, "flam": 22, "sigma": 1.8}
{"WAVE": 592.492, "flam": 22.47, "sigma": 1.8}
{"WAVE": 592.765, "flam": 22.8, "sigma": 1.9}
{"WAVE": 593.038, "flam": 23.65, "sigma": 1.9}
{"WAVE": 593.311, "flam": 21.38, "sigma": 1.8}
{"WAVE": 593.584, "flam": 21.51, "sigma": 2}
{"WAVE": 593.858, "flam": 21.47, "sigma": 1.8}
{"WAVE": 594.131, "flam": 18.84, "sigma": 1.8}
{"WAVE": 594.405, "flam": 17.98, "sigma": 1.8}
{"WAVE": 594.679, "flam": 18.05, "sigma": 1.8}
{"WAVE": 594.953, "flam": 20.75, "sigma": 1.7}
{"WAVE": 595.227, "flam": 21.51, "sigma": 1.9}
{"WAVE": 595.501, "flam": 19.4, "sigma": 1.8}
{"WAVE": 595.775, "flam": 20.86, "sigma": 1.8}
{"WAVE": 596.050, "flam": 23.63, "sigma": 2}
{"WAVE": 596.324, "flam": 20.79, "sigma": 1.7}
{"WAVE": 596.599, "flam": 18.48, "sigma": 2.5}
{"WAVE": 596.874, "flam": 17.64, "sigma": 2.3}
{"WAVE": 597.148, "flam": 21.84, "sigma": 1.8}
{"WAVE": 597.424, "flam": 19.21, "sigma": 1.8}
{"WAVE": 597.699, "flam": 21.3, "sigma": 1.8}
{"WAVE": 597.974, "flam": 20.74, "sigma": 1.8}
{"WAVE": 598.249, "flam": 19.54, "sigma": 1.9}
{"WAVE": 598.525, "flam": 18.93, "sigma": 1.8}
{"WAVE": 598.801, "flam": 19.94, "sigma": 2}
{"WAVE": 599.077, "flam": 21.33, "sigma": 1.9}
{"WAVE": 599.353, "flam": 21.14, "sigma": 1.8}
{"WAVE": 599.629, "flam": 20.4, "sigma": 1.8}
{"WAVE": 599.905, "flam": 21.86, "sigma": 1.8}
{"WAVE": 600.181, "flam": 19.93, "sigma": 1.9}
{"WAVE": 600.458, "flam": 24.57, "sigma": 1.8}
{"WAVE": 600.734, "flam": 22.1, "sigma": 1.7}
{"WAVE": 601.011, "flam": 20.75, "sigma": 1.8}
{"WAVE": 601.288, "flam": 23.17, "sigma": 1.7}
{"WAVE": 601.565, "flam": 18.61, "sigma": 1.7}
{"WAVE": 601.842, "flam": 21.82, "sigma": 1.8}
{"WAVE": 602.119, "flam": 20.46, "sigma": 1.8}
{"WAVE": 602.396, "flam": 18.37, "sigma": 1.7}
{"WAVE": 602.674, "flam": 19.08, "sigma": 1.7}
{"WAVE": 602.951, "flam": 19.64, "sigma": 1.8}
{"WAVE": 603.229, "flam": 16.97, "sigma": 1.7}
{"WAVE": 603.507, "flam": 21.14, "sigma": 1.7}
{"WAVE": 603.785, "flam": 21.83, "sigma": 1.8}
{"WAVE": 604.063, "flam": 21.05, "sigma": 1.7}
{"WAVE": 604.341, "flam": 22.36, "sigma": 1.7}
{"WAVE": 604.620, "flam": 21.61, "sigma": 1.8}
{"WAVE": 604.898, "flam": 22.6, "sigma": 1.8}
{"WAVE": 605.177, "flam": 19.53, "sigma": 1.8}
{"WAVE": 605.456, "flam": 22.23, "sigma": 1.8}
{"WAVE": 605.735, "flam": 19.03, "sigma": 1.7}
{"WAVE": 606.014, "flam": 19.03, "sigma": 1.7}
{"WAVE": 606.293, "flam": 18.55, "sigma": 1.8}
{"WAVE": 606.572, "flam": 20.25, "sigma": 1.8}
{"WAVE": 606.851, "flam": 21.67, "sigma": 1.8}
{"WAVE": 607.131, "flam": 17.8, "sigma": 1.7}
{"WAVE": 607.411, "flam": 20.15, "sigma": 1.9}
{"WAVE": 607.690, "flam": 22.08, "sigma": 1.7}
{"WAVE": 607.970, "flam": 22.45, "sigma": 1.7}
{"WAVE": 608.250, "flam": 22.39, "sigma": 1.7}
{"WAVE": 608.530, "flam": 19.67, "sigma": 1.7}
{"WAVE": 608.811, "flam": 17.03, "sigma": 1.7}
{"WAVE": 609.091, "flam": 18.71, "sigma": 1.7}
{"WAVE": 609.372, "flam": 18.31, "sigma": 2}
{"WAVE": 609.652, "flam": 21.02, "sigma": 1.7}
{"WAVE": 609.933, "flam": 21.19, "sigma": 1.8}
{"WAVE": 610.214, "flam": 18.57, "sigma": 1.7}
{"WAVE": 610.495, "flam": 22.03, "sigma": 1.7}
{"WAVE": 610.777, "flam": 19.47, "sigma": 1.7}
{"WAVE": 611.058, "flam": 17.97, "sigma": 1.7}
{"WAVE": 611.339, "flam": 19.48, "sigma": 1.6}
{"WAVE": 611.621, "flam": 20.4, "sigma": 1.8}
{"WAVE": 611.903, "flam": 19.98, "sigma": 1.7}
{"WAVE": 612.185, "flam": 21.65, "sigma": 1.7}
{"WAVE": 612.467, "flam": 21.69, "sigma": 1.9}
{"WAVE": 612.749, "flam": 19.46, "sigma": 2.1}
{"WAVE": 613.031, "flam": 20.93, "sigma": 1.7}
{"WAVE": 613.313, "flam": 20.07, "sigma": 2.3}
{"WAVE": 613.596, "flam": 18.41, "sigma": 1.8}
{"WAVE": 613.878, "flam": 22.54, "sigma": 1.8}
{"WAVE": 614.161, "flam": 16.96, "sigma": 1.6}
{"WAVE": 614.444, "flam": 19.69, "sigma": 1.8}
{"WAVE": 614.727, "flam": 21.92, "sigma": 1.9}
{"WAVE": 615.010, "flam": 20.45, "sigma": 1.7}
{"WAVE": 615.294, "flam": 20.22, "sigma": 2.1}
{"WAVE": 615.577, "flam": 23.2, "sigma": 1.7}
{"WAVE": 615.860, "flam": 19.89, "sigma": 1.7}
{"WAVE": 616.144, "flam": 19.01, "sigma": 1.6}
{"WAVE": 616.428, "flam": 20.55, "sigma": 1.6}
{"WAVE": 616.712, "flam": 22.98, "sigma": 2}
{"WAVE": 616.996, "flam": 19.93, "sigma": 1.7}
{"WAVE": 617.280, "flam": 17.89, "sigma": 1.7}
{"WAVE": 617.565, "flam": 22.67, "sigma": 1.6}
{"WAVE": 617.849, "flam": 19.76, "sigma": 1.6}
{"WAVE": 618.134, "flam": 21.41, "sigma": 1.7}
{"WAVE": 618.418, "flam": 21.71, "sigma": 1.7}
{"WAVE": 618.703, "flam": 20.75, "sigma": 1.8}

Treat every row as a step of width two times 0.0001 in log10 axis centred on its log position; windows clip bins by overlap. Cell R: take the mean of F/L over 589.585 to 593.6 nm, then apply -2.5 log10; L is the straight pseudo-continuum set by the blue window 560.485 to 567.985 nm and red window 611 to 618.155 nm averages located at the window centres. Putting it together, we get -0.03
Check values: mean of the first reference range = 22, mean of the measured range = 21.7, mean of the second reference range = 20.4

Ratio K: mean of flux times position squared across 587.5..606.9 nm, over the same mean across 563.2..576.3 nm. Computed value 1.07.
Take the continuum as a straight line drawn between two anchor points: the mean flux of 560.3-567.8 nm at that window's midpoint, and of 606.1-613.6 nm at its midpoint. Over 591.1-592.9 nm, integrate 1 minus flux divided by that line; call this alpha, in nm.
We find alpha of -0.05 nm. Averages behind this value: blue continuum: 22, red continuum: 20.1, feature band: 21.4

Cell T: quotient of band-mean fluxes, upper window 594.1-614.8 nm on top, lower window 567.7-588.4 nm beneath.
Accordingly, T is 0.92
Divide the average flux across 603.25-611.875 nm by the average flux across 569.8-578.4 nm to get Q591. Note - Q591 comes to 0.94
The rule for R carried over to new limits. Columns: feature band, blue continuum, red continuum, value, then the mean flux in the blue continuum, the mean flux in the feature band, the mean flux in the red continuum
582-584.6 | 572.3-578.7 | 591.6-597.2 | -0.070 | 21.6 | 22.6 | 20.7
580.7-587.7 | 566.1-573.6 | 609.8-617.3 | -0.077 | 21.7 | 22.8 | 20.3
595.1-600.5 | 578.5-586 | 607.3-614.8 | 0.019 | 21.9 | 20.6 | 20.1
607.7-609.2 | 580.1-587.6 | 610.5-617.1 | 0.024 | 22.4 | 20.3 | 20.3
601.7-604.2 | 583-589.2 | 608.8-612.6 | 0.038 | 22.6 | 20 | 19.9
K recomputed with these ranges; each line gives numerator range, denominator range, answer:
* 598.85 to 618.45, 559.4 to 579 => 1.07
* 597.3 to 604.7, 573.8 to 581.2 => 1.03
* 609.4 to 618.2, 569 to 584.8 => 1.05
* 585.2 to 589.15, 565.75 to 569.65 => 1.13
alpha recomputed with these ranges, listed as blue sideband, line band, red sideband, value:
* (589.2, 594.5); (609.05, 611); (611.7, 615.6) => 0.06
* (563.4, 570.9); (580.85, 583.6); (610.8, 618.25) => -0.19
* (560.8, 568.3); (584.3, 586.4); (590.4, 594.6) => 0.08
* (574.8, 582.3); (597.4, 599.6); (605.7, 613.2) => 0.03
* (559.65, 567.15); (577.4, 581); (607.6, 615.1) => -0.11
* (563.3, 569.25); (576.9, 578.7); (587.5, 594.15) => 0.04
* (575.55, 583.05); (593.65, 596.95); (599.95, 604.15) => 0.16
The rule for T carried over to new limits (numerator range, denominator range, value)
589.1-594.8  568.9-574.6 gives 0.96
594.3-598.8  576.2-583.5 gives 0.91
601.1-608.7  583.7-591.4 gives 0.92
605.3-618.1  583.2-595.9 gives 0.93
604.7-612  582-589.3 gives 0.89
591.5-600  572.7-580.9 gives 0.95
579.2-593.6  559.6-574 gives 1.01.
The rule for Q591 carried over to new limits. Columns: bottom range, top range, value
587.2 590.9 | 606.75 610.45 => 0.85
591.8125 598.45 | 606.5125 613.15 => 0.98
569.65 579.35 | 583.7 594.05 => 1.02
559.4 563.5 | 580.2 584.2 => 1.01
